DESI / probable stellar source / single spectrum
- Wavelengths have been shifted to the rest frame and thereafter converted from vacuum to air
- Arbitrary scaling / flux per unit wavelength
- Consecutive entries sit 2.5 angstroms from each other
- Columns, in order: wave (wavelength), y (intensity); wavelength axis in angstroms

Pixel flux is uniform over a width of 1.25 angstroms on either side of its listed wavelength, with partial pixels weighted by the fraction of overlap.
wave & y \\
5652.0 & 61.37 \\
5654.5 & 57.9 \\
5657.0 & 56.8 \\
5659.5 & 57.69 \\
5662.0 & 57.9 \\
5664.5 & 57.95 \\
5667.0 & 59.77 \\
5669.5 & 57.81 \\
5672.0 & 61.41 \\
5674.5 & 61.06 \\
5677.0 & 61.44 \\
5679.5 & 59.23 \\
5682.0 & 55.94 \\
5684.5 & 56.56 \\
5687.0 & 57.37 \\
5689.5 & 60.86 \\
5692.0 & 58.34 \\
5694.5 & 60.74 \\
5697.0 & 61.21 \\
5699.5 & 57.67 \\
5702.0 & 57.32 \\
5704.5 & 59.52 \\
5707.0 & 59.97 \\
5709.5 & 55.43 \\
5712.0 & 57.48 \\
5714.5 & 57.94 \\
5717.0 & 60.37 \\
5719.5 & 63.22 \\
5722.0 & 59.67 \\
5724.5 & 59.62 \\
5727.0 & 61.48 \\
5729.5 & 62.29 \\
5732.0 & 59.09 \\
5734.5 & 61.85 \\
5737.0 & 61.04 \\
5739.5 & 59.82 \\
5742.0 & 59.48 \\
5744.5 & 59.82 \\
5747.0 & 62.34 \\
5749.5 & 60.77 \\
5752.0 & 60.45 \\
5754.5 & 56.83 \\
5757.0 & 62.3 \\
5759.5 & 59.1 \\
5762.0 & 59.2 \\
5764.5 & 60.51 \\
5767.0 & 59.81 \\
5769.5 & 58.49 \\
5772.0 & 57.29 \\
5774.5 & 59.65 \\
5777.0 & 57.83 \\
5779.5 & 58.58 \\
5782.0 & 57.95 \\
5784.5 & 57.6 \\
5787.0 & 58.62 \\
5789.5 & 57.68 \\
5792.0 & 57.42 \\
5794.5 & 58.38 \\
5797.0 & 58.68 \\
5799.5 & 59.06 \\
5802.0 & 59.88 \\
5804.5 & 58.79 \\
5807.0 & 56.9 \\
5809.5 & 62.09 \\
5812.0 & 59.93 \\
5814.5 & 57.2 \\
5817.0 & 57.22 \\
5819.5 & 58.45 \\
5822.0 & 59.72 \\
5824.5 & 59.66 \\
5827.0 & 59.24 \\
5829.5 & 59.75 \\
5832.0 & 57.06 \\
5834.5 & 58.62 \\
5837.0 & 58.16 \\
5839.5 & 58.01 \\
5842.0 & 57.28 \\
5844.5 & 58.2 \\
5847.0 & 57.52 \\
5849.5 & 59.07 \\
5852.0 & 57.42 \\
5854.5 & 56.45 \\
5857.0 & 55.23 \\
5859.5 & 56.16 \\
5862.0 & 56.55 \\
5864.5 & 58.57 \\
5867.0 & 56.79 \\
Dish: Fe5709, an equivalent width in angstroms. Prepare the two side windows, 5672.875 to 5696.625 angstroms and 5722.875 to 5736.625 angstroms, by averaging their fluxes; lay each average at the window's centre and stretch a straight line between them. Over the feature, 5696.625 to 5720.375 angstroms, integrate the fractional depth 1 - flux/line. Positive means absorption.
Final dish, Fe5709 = 0.47 angstroms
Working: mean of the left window 59.2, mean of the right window 60.8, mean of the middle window 58.9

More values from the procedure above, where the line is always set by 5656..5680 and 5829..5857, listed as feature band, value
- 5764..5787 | -0.1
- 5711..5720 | -0.1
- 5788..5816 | -0.3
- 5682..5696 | 0.1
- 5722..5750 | -1.0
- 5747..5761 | -0.4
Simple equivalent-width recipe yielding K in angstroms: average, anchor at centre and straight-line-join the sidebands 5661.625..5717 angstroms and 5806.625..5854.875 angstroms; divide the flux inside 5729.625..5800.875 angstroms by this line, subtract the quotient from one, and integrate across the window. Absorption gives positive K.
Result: -0.8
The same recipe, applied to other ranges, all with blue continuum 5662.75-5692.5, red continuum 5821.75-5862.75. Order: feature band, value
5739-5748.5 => -0.3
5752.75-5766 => -0.3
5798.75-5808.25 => -0.1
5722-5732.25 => -0.4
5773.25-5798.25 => 0.0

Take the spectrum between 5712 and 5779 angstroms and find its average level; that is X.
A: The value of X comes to 59.9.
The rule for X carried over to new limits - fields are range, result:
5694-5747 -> 59.8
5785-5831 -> 58.8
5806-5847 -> 58.6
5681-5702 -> 58.5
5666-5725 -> 59.2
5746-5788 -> 59.2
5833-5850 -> 58.1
